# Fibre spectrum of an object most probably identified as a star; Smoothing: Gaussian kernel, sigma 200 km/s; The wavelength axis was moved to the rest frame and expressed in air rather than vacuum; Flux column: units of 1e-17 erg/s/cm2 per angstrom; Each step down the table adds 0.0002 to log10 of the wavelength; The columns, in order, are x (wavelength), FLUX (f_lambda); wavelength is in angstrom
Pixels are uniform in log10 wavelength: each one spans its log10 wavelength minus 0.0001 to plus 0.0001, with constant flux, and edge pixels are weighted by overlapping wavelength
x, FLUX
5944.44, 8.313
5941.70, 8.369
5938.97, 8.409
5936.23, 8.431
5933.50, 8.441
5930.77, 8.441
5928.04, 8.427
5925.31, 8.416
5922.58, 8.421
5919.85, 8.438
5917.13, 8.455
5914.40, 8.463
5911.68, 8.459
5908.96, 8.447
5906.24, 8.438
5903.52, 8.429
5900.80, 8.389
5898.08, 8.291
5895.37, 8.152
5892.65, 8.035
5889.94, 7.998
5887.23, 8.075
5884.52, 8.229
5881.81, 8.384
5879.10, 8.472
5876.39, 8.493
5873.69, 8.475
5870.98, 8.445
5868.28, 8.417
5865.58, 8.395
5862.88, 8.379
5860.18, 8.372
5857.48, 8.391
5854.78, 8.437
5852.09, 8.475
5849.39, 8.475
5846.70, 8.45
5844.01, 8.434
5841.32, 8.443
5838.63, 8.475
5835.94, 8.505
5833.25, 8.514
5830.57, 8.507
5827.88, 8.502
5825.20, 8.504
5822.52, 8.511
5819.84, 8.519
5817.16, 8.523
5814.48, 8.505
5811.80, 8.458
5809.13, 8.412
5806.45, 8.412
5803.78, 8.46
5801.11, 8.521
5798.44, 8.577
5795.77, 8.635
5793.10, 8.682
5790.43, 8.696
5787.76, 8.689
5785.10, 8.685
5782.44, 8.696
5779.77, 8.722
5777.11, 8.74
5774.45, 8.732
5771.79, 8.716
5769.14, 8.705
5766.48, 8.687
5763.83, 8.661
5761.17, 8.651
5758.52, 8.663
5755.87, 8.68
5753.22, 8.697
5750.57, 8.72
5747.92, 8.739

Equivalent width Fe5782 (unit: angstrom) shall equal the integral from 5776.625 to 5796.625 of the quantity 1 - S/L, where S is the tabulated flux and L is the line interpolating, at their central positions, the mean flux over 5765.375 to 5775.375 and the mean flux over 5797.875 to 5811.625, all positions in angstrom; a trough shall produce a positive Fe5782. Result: -0.22 angstrom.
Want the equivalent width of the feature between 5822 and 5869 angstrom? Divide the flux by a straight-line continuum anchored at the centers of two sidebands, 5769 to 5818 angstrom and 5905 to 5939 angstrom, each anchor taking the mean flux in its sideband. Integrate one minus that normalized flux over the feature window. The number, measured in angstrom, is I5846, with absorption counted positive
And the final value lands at 0.5 angstrom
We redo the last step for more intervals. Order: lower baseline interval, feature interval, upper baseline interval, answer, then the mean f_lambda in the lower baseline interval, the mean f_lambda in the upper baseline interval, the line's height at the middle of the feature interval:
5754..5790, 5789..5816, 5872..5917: 0.2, 8.7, 8.33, 8.6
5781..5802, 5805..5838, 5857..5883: 0.3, 8.65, 8.42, 8.56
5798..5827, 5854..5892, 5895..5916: 0.4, 8.49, 8.4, 8.43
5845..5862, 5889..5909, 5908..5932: 0.4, 8.43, 8.44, 8.44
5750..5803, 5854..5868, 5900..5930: 0.2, 8.67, 8.43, 8.53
